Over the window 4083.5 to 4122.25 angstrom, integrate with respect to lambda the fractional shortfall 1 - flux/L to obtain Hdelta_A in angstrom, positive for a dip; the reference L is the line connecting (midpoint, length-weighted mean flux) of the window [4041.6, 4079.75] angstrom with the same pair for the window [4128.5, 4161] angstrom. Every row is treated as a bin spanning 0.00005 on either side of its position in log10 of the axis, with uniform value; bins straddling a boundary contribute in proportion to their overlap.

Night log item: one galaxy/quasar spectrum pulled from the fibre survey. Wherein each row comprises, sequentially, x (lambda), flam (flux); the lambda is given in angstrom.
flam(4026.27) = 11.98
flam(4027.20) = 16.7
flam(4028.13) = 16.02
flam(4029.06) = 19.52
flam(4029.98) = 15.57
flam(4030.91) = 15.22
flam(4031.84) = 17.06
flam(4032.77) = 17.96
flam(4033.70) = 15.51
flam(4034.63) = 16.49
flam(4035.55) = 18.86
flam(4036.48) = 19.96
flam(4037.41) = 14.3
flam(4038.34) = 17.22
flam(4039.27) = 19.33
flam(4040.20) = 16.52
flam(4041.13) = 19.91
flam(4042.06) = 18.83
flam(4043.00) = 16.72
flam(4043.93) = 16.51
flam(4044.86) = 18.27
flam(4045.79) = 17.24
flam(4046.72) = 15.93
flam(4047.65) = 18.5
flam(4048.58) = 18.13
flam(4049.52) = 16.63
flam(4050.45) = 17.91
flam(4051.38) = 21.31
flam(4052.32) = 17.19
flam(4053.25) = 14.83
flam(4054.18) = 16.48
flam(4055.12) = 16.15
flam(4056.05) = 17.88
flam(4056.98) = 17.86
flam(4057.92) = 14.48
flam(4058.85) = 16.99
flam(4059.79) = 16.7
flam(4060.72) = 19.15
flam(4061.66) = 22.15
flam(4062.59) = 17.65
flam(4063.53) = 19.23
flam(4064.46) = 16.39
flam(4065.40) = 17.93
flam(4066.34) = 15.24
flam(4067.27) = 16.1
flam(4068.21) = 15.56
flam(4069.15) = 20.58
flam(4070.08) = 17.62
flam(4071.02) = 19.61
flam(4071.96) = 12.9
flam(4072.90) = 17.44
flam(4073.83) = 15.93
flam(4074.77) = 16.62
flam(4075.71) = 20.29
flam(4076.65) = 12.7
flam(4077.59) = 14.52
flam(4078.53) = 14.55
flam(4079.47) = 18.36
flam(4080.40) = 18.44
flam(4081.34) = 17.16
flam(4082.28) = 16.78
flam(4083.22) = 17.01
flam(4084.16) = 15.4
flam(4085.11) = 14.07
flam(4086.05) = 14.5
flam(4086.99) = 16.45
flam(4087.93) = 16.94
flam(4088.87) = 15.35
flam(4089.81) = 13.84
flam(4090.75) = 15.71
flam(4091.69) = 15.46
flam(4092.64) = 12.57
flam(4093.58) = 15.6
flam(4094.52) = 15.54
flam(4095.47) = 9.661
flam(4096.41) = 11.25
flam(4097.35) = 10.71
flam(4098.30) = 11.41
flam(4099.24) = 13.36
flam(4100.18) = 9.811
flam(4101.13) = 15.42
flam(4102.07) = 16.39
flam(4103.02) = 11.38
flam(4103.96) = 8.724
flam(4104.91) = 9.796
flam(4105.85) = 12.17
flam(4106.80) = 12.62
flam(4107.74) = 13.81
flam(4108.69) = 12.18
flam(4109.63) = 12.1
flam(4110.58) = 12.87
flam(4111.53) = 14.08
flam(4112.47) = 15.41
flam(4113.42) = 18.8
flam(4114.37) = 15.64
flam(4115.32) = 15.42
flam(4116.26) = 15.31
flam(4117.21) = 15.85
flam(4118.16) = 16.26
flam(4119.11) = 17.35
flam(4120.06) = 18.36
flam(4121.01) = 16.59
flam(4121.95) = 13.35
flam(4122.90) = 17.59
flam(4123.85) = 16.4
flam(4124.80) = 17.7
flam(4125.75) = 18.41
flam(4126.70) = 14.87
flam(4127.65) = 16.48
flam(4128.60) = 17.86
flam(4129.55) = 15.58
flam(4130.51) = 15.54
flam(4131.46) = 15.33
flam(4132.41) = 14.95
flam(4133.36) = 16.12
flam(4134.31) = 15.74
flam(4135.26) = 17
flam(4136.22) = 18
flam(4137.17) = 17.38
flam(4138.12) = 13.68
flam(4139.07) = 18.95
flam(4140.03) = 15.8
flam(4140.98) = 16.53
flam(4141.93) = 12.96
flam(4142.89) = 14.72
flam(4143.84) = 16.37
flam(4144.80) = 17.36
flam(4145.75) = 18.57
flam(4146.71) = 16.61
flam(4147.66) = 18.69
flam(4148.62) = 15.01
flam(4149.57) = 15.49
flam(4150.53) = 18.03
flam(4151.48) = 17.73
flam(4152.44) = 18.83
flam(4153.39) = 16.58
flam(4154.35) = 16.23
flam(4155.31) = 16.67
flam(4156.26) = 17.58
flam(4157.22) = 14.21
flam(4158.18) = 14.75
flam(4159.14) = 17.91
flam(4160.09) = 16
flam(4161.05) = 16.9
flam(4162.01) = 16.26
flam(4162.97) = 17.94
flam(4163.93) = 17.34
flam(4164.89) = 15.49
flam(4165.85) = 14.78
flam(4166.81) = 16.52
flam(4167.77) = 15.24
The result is 6.22 angstrom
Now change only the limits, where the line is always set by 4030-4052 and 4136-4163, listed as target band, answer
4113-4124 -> 0.3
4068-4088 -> 0.8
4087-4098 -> 2.0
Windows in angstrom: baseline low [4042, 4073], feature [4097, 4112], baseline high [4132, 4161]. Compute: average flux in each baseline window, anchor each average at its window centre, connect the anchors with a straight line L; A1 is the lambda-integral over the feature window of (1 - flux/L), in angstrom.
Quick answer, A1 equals 4.1 angstrom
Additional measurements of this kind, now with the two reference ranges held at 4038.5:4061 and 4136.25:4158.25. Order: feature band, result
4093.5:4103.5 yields 2.55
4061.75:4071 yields -0.20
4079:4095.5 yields 1.41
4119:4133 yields 0.28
